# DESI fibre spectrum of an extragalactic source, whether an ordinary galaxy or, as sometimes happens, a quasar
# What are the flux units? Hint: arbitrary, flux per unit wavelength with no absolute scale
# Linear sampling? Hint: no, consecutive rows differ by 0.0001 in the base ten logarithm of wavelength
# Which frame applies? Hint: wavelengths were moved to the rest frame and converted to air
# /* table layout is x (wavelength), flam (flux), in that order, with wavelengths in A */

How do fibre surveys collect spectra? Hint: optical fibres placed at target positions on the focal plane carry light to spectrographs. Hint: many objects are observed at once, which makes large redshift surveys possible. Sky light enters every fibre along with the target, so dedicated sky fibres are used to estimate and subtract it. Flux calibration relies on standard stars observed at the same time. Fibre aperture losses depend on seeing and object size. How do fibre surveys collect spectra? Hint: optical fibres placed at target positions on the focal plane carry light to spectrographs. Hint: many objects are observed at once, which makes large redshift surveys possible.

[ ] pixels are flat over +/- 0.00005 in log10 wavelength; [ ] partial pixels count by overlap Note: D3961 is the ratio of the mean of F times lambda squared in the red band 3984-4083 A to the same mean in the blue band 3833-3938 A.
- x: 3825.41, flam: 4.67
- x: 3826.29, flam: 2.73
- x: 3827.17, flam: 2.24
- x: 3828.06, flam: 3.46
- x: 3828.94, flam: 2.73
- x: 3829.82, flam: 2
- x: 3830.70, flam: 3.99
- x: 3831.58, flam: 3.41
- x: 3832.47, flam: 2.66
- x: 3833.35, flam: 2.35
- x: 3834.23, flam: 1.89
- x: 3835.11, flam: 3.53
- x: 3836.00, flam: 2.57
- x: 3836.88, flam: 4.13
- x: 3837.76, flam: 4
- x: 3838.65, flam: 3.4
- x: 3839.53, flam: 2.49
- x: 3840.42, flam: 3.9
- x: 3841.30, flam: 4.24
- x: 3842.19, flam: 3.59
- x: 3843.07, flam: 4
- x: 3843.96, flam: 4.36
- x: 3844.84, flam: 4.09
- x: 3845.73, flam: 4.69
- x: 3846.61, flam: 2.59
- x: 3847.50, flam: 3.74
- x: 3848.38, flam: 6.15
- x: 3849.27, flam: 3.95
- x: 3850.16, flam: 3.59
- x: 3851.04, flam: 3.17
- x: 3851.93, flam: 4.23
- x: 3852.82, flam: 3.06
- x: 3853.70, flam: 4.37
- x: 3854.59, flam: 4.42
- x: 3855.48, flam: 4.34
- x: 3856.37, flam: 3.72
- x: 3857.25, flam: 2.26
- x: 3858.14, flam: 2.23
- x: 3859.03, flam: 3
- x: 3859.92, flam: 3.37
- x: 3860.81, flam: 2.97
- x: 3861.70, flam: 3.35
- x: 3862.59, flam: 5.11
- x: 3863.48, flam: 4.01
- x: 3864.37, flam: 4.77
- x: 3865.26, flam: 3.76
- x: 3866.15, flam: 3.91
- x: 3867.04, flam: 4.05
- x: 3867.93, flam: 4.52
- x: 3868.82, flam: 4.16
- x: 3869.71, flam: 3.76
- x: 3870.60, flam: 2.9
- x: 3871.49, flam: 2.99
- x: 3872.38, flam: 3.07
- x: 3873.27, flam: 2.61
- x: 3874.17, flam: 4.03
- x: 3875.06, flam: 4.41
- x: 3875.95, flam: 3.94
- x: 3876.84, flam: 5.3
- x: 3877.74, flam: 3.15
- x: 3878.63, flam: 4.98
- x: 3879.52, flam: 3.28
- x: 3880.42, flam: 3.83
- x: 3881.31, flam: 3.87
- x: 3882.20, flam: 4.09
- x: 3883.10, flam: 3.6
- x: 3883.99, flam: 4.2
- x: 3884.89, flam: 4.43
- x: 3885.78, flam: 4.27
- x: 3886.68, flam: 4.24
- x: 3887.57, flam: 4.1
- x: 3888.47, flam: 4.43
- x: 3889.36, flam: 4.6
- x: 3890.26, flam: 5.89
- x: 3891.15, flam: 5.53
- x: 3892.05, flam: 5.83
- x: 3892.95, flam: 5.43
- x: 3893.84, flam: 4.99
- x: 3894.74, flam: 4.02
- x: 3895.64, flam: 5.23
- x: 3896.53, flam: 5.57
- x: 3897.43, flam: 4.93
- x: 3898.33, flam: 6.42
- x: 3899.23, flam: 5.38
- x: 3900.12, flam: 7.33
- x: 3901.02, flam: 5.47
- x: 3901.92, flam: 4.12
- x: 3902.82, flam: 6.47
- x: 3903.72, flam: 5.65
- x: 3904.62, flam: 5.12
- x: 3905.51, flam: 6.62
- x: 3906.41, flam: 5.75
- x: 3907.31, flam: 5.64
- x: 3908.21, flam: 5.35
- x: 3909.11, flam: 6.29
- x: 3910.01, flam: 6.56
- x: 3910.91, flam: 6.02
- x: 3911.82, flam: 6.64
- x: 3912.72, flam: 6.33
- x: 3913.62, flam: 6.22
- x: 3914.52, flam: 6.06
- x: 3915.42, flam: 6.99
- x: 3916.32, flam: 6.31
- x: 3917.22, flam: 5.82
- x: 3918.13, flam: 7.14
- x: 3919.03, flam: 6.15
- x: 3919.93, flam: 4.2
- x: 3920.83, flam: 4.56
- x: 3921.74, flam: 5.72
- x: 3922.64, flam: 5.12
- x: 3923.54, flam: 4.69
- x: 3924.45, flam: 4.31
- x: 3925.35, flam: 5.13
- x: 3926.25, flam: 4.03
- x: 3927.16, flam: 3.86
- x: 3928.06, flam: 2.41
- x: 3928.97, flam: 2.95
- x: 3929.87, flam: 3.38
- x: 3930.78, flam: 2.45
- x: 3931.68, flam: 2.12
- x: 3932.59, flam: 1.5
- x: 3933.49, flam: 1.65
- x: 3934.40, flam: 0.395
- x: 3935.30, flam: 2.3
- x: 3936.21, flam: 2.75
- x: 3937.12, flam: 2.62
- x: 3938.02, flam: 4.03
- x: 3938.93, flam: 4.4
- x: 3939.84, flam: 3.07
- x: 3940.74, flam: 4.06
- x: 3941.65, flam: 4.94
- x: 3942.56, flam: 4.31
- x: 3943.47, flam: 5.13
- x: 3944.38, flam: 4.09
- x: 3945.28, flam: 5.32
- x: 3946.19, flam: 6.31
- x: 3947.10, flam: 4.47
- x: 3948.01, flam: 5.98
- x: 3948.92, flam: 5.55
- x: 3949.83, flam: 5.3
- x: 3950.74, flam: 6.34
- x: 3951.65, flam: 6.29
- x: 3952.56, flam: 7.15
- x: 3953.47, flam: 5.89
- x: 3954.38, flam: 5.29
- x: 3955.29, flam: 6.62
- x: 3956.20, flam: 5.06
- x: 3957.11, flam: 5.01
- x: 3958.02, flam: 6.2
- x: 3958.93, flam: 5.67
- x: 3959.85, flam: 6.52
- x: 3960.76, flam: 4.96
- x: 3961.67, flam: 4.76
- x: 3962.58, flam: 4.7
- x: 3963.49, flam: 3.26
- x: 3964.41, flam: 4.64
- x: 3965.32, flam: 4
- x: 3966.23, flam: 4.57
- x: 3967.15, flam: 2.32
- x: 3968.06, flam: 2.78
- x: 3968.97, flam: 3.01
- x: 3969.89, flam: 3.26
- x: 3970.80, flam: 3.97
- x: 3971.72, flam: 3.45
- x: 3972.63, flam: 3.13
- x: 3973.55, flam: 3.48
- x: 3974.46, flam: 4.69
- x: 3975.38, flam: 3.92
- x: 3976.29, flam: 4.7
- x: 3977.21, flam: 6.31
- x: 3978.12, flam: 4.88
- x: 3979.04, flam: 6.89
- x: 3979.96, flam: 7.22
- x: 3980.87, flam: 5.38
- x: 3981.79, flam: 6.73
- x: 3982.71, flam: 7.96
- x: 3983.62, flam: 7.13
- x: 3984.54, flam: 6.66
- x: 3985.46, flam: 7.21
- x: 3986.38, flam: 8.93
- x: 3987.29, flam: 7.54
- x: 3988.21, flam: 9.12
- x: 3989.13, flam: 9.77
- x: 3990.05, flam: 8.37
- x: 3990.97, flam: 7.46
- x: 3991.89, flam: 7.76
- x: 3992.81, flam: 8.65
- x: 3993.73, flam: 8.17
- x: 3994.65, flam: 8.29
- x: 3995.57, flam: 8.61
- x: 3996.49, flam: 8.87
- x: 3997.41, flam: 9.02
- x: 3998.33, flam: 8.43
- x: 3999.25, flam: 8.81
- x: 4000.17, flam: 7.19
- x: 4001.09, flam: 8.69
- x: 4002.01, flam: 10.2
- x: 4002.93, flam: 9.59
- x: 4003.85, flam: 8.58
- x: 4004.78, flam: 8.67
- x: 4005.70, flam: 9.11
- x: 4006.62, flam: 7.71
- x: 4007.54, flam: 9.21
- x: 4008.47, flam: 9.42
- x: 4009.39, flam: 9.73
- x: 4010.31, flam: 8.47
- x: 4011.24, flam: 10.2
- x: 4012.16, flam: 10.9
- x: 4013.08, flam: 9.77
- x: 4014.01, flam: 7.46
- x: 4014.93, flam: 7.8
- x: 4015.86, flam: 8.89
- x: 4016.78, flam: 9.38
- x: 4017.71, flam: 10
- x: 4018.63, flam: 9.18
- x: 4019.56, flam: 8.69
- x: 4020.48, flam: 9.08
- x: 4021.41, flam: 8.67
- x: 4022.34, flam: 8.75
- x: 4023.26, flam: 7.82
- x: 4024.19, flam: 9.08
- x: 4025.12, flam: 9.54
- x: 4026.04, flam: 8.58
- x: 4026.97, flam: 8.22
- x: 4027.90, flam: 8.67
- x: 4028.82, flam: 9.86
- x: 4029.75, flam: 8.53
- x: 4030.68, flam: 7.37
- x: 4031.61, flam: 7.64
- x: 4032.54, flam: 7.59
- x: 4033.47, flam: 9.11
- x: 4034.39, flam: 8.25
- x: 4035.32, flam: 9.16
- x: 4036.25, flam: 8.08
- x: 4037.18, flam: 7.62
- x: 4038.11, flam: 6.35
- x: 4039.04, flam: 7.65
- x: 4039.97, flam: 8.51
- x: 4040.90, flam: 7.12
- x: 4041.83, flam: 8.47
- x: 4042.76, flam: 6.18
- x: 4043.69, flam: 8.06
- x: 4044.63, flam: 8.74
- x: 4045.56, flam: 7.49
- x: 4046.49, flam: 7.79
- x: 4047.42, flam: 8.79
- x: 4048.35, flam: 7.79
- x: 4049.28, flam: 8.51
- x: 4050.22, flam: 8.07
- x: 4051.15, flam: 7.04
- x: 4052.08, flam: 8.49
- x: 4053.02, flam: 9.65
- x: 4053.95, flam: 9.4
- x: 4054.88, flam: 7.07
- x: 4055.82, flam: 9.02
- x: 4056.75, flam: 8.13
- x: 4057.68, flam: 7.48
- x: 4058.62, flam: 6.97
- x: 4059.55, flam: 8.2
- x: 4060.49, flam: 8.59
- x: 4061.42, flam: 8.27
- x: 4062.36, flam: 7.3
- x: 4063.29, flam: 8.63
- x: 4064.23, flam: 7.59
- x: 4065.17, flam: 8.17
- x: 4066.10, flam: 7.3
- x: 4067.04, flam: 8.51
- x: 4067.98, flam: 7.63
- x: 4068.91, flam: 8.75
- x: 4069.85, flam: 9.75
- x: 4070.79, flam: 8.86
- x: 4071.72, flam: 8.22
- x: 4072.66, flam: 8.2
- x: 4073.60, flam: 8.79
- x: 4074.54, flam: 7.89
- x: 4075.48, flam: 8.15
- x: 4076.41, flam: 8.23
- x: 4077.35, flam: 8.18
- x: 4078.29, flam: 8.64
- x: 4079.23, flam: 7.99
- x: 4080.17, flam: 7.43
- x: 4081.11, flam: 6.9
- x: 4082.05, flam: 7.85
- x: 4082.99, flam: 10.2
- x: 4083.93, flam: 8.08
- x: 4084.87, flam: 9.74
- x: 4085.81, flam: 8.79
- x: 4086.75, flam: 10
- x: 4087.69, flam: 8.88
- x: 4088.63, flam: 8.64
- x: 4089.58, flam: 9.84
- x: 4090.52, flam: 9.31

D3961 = 2.11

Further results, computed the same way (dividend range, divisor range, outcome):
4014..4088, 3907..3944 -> 1.99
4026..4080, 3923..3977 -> 2.03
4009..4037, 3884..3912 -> 1.74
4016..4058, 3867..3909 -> 1.91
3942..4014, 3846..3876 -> 1.89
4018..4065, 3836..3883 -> 2.38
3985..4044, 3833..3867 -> 2.53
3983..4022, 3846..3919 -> 1.98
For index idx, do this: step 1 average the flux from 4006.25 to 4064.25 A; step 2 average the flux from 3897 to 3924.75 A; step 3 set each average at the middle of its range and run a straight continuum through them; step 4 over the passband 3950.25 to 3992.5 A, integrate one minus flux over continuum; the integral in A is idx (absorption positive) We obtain 8.4 A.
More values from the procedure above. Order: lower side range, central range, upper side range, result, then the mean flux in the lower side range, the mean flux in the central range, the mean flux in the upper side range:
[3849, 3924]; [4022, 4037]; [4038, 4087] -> -1.9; 4.7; 8.5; 8.19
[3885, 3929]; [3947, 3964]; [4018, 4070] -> 2.2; 5.36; 5.55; 8.23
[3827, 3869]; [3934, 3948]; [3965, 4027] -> 4.9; 3.6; 3.96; 7.51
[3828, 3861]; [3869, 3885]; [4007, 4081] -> 1.9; 3.5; 3.79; 8.38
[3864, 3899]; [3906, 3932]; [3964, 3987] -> -2.7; 4.34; 5.12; 5.11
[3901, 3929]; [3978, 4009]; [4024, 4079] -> -4.9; 5.46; 8.16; 8.2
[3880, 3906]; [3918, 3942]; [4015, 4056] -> 9.0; 5.03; 3.65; 8.35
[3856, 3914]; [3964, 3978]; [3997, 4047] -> 6.3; 4.62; 3.91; 8.57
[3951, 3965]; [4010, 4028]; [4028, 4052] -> -4.0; 5.47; 8.96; 8.01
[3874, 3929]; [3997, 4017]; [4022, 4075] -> -4.5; 5.1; 8.96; 8.2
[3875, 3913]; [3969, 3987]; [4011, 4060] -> 3.9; 5.1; 5.53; 8.39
